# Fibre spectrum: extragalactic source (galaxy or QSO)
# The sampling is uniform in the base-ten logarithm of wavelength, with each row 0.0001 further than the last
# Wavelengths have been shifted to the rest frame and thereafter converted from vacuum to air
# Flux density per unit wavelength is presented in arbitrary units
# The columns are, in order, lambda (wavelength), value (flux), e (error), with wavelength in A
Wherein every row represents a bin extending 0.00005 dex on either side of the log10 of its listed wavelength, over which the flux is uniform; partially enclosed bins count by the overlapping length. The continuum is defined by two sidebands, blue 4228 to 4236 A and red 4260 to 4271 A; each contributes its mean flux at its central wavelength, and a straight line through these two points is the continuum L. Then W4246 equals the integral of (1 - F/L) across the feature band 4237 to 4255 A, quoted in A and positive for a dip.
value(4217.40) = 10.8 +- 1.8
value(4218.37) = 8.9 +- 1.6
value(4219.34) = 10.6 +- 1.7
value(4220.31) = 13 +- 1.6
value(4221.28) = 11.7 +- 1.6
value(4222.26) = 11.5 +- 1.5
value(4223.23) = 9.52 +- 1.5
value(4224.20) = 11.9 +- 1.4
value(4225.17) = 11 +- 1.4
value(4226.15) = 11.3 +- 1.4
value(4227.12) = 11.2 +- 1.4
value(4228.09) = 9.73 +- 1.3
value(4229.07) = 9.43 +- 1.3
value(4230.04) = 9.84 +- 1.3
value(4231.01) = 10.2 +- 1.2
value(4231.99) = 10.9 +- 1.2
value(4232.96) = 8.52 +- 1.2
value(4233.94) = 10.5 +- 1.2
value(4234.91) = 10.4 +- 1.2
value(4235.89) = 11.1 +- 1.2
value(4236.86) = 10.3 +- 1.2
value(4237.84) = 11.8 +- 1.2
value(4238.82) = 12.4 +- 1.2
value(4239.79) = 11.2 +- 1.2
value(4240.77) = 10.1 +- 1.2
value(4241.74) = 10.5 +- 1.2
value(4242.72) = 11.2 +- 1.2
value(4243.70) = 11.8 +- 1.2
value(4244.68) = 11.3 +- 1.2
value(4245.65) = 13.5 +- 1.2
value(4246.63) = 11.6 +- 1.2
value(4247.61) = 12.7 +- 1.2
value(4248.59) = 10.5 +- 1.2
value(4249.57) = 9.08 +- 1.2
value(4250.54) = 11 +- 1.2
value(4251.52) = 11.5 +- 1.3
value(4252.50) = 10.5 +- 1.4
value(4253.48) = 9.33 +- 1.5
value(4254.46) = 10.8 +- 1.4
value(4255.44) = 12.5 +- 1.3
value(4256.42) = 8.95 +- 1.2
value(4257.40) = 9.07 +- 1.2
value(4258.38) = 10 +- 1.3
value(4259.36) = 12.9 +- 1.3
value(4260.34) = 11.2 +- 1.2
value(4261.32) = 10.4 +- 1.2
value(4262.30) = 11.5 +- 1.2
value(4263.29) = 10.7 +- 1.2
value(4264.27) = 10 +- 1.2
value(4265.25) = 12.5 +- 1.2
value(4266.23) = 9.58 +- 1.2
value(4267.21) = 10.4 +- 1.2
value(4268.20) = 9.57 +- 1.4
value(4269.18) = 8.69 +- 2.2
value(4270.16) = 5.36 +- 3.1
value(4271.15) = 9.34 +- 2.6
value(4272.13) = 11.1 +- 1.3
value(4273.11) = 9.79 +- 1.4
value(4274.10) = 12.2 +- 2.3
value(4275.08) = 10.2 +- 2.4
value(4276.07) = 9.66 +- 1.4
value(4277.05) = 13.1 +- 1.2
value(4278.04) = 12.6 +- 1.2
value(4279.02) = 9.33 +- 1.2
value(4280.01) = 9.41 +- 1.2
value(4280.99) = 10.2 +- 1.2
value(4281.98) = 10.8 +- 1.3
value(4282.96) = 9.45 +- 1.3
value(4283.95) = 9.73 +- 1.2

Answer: -2.1 A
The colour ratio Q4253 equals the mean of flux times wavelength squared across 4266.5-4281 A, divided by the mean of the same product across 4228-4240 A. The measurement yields 0.98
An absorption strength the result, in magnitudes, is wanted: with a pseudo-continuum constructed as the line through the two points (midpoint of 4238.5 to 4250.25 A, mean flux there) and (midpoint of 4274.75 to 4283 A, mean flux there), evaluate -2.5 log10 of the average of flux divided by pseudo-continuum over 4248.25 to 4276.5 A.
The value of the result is 0.07 mag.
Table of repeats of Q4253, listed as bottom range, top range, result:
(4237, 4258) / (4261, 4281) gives 0.94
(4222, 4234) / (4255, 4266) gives 1.06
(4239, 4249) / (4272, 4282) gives 0.95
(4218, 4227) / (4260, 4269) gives 0.97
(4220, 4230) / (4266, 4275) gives 0.90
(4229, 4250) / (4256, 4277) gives 0.95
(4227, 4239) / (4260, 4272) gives 0.97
